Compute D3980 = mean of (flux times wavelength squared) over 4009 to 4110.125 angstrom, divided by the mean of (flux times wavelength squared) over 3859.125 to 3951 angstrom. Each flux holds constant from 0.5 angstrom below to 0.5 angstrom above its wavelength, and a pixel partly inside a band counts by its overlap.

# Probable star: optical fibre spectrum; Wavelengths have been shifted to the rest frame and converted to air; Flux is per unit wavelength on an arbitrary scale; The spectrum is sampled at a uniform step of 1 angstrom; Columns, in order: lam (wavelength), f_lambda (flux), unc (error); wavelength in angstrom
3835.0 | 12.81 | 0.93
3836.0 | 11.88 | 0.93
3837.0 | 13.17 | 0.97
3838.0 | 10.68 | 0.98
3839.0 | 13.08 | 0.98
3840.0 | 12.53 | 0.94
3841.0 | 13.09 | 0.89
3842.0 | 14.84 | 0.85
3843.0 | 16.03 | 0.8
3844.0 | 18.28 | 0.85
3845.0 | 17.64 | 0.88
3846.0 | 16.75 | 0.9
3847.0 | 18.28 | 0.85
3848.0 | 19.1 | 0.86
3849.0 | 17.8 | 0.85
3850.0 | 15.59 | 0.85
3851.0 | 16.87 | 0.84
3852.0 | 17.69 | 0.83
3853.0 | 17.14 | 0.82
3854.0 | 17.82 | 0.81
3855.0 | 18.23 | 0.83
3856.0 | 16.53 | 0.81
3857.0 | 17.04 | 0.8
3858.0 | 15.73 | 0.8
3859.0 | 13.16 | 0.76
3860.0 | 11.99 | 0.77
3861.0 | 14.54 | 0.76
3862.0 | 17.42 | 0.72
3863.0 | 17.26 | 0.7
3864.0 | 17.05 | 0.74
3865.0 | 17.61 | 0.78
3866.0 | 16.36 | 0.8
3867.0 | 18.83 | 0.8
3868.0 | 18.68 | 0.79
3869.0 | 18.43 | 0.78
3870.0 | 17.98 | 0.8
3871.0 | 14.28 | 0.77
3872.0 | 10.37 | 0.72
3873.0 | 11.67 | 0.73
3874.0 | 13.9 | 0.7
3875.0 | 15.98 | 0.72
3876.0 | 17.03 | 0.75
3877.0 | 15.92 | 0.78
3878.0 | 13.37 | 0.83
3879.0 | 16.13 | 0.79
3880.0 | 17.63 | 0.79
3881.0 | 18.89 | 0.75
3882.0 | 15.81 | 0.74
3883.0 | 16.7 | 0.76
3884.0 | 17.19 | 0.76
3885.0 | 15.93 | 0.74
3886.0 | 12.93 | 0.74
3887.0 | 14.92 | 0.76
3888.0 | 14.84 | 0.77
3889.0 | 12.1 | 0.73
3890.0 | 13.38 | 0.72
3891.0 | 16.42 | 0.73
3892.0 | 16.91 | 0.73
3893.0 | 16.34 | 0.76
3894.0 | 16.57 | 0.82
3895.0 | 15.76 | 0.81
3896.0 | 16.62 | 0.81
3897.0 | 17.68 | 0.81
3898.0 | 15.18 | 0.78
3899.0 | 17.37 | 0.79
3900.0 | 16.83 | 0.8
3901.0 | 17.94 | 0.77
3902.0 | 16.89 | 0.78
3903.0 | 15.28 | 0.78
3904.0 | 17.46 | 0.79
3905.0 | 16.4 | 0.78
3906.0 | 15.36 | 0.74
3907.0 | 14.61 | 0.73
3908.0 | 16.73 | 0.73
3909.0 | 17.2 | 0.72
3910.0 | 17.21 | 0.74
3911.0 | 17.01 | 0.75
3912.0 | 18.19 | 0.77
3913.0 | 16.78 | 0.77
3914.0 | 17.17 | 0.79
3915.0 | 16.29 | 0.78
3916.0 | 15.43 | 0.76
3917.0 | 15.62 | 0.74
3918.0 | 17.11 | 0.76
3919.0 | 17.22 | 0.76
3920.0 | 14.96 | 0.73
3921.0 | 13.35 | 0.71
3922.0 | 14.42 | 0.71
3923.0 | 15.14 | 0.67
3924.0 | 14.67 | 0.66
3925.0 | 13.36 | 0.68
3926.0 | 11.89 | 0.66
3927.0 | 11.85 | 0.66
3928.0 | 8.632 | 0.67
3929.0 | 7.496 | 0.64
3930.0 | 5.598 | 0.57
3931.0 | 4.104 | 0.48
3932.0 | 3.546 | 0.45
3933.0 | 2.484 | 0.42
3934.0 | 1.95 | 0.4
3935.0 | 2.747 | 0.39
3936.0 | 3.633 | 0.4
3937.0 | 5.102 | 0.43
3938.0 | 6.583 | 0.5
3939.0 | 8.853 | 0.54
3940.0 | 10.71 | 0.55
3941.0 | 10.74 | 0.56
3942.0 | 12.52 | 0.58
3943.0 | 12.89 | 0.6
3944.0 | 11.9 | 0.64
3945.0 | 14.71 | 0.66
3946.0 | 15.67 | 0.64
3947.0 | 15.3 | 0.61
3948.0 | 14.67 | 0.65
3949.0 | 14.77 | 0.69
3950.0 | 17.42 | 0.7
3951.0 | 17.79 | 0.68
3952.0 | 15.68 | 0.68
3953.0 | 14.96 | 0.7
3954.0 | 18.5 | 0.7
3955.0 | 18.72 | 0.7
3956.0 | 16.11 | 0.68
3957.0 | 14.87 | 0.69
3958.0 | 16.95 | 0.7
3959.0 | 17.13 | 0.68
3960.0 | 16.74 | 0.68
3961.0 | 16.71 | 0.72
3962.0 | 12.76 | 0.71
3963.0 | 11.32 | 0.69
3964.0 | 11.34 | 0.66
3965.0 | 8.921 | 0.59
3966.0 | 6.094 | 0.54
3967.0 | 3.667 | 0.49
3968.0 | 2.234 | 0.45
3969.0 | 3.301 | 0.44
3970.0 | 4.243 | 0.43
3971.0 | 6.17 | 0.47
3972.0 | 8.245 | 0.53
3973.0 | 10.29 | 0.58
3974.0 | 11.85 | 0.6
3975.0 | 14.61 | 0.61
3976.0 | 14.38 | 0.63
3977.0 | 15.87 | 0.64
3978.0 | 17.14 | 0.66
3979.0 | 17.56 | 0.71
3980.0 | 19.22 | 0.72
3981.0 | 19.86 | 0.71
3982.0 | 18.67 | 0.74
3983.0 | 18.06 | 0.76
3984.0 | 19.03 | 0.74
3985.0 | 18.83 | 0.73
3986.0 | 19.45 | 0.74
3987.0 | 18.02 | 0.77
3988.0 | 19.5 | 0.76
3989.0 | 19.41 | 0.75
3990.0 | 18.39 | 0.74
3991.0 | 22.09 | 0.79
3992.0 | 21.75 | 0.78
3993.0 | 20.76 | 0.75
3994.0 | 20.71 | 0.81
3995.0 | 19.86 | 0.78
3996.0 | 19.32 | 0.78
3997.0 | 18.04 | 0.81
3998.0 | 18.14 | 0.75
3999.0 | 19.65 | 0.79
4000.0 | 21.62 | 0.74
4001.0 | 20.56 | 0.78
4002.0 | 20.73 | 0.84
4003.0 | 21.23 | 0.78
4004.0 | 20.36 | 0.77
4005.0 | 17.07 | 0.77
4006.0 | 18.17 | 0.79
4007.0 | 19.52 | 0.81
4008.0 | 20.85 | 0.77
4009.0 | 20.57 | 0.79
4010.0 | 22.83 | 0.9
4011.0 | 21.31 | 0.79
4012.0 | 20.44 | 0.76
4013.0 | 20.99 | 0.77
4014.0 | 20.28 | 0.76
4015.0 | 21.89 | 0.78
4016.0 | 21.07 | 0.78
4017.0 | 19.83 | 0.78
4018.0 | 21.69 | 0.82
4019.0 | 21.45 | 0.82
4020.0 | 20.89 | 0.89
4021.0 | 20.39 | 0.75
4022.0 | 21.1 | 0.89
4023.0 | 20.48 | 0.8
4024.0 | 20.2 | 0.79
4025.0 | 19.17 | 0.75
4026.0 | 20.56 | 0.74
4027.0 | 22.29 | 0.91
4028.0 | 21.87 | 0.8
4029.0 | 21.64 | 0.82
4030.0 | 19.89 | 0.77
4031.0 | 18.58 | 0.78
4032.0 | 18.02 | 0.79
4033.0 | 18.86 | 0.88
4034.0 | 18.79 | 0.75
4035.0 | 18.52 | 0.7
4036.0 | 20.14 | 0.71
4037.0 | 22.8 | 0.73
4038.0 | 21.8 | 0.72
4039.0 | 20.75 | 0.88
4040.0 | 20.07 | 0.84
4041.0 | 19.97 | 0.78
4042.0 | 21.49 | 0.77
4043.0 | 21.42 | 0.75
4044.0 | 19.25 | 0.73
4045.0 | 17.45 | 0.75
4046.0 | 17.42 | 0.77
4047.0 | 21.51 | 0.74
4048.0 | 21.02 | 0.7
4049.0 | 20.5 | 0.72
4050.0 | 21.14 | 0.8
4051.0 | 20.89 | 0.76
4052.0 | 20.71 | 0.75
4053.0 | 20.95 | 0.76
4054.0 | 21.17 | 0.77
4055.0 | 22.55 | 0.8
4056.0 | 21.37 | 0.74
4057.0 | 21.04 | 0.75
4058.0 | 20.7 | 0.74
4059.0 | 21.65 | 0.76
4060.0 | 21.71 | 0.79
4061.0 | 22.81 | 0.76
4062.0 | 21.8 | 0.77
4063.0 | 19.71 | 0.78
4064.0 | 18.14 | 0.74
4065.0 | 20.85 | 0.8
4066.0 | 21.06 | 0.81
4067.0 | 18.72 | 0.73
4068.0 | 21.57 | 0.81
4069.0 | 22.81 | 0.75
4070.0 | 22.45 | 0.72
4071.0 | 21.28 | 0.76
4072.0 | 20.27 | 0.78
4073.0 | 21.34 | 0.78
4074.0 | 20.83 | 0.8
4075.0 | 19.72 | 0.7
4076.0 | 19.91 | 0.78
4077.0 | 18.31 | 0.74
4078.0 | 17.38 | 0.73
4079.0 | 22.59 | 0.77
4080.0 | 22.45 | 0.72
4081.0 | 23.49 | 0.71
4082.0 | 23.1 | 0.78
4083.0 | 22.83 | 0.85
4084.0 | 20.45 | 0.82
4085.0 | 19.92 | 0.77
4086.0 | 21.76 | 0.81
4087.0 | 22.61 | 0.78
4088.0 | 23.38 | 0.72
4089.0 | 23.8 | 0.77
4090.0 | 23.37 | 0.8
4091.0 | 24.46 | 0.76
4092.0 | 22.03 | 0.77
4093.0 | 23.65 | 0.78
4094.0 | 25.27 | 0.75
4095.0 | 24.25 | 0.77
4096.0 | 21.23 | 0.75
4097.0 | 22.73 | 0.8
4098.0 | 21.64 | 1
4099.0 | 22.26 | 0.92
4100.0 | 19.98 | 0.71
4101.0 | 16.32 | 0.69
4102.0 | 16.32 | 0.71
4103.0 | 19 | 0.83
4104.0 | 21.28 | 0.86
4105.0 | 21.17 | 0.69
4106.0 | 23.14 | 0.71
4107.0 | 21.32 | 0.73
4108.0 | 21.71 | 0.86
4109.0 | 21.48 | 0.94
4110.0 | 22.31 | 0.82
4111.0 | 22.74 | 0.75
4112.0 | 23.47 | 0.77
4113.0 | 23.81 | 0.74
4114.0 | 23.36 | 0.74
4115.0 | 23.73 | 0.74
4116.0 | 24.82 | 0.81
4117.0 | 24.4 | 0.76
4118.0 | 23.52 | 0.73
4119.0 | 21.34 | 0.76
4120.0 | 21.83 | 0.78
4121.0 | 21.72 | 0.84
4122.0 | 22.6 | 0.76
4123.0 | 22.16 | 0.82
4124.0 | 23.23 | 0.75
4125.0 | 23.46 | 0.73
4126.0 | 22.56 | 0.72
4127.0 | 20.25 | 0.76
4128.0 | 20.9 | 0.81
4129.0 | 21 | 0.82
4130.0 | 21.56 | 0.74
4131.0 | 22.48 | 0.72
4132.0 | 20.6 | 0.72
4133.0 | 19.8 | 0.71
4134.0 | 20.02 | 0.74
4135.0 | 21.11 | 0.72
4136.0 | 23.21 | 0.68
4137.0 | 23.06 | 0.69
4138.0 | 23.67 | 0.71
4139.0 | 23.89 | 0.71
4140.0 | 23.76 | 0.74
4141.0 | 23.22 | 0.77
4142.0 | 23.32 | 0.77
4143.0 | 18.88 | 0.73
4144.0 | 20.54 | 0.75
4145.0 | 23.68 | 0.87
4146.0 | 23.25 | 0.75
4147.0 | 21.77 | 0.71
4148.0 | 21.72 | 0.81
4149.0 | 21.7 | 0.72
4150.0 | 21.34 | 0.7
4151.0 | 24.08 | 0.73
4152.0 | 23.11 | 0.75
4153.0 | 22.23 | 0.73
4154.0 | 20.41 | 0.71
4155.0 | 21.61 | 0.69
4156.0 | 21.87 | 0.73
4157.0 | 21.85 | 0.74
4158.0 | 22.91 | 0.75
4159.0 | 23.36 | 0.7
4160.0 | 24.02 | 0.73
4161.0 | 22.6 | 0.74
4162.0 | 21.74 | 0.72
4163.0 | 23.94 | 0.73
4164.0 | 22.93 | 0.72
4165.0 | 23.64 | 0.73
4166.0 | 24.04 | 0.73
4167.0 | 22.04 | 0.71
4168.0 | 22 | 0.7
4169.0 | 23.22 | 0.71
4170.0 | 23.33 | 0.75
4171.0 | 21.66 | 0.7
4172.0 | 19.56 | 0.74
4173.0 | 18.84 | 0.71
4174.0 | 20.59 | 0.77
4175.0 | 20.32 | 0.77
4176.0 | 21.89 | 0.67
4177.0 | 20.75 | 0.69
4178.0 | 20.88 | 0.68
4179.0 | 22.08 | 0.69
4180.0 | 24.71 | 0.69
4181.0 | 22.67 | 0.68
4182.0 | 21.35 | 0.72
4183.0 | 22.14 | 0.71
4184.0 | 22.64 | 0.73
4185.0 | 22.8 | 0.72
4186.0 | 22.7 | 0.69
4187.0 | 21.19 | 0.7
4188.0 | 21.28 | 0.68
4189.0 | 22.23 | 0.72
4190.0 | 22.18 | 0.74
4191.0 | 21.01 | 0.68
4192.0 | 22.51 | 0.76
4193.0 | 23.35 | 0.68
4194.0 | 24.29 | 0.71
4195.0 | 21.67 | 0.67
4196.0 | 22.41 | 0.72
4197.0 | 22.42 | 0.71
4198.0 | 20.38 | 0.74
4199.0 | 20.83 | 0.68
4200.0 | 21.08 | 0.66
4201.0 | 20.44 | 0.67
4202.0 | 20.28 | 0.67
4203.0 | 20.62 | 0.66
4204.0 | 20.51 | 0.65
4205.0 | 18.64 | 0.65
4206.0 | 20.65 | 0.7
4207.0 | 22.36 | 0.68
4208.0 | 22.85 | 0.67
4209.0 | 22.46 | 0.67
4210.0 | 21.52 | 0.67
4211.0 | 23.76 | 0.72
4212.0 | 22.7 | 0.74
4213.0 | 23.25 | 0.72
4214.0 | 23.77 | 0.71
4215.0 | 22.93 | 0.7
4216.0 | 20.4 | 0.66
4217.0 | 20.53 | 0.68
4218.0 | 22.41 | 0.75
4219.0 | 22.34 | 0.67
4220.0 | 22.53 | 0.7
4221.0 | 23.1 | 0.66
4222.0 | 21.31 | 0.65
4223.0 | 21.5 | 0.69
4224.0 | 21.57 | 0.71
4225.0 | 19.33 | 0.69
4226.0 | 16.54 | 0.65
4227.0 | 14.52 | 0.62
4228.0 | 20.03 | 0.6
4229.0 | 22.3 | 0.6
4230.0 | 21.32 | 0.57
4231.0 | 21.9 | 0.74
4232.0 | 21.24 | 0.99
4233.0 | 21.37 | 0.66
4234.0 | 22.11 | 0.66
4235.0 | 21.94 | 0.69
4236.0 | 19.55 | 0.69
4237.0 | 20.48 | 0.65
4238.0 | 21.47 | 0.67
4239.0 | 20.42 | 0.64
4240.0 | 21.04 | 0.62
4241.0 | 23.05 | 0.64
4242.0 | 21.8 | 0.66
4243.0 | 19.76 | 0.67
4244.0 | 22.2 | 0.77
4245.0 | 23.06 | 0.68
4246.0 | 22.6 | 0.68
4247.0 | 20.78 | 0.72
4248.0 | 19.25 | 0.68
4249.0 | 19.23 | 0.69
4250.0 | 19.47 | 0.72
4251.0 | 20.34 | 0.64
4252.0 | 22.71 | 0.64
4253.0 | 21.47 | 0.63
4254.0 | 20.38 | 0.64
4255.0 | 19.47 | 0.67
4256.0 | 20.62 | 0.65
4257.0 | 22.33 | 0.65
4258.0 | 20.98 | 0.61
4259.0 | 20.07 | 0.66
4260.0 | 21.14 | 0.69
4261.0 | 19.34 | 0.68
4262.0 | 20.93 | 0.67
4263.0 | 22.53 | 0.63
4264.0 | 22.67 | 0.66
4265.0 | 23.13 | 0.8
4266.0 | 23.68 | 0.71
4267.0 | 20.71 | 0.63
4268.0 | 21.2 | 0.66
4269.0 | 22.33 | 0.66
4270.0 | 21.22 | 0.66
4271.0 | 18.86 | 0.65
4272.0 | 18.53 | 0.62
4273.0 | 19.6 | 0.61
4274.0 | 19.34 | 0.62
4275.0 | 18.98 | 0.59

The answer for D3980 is 1.61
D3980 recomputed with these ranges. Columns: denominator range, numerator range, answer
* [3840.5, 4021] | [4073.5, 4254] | 1.57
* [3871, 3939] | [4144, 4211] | 1.82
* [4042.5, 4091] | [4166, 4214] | 1.10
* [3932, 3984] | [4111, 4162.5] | 2.00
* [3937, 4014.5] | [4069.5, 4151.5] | 1.48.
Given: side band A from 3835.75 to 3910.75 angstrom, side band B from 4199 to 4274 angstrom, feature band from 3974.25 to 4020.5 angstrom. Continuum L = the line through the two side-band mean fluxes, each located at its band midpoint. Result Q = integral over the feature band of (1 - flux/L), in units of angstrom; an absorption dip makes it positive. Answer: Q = -4.8 angstrom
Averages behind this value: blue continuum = 15.9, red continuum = 21.1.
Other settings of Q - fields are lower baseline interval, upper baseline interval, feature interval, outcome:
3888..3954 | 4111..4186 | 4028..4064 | -4.2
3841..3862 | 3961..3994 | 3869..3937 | 6.6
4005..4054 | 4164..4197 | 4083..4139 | -2.0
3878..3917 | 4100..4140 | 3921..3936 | 7.5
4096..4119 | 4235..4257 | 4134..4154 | -0.7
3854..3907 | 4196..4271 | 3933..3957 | 6.9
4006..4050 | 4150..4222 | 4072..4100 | -1.2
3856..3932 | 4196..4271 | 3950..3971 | 5.1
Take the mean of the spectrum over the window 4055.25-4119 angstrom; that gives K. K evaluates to 21.7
